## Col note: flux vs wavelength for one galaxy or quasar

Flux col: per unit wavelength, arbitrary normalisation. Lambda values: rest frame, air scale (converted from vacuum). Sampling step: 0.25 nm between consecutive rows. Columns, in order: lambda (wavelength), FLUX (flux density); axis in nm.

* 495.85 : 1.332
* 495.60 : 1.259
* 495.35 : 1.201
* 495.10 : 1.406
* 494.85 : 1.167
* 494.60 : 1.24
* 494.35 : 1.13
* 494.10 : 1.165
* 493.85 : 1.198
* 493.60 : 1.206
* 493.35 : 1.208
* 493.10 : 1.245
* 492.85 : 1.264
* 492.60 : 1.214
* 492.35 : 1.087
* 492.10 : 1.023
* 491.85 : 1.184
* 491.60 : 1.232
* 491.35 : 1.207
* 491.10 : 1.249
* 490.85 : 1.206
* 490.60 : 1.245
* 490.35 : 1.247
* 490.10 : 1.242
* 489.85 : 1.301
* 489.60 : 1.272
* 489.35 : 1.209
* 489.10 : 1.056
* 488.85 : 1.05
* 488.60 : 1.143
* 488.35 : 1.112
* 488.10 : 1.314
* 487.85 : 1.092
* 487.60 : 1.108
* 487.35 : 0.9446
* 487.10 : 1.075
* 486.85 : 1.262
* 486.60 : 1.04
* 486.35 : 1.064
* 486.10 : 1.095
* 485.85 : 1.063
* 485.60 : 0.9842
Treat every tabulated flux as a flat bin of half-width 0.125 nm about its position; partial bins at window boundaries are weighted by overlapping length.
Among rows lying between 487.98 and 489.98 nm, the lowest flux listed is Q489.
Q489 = 1.05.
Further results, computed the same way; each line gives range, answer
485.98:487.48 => 0.9446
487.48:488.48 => 1.092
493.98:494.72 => 1.13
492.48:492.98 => 1.214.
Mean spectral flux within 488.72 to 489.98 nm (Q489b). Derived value 1.18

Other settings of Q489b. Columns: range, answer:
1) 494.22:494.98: 1.18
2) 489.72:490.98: 1.25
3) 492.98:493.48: 1.23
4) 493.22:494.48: 1.18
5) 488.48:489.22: 1.08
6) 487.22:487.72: 1.03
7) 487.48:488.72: 1.15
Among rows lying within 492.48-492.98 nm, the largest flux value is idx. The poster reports 1.264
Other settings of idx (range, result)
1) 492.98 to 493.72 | 1.245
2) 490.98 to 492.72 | 1.249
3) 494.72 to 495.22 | 1.406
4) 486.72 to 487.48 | 1.262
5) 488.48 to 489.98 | 1.301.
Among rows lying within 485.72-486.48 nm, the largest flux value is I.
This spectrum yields 1.095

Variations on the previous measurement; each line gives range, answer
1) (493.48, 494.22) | 1.206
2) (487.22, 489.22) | 1.314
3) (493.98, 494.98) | 1.24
